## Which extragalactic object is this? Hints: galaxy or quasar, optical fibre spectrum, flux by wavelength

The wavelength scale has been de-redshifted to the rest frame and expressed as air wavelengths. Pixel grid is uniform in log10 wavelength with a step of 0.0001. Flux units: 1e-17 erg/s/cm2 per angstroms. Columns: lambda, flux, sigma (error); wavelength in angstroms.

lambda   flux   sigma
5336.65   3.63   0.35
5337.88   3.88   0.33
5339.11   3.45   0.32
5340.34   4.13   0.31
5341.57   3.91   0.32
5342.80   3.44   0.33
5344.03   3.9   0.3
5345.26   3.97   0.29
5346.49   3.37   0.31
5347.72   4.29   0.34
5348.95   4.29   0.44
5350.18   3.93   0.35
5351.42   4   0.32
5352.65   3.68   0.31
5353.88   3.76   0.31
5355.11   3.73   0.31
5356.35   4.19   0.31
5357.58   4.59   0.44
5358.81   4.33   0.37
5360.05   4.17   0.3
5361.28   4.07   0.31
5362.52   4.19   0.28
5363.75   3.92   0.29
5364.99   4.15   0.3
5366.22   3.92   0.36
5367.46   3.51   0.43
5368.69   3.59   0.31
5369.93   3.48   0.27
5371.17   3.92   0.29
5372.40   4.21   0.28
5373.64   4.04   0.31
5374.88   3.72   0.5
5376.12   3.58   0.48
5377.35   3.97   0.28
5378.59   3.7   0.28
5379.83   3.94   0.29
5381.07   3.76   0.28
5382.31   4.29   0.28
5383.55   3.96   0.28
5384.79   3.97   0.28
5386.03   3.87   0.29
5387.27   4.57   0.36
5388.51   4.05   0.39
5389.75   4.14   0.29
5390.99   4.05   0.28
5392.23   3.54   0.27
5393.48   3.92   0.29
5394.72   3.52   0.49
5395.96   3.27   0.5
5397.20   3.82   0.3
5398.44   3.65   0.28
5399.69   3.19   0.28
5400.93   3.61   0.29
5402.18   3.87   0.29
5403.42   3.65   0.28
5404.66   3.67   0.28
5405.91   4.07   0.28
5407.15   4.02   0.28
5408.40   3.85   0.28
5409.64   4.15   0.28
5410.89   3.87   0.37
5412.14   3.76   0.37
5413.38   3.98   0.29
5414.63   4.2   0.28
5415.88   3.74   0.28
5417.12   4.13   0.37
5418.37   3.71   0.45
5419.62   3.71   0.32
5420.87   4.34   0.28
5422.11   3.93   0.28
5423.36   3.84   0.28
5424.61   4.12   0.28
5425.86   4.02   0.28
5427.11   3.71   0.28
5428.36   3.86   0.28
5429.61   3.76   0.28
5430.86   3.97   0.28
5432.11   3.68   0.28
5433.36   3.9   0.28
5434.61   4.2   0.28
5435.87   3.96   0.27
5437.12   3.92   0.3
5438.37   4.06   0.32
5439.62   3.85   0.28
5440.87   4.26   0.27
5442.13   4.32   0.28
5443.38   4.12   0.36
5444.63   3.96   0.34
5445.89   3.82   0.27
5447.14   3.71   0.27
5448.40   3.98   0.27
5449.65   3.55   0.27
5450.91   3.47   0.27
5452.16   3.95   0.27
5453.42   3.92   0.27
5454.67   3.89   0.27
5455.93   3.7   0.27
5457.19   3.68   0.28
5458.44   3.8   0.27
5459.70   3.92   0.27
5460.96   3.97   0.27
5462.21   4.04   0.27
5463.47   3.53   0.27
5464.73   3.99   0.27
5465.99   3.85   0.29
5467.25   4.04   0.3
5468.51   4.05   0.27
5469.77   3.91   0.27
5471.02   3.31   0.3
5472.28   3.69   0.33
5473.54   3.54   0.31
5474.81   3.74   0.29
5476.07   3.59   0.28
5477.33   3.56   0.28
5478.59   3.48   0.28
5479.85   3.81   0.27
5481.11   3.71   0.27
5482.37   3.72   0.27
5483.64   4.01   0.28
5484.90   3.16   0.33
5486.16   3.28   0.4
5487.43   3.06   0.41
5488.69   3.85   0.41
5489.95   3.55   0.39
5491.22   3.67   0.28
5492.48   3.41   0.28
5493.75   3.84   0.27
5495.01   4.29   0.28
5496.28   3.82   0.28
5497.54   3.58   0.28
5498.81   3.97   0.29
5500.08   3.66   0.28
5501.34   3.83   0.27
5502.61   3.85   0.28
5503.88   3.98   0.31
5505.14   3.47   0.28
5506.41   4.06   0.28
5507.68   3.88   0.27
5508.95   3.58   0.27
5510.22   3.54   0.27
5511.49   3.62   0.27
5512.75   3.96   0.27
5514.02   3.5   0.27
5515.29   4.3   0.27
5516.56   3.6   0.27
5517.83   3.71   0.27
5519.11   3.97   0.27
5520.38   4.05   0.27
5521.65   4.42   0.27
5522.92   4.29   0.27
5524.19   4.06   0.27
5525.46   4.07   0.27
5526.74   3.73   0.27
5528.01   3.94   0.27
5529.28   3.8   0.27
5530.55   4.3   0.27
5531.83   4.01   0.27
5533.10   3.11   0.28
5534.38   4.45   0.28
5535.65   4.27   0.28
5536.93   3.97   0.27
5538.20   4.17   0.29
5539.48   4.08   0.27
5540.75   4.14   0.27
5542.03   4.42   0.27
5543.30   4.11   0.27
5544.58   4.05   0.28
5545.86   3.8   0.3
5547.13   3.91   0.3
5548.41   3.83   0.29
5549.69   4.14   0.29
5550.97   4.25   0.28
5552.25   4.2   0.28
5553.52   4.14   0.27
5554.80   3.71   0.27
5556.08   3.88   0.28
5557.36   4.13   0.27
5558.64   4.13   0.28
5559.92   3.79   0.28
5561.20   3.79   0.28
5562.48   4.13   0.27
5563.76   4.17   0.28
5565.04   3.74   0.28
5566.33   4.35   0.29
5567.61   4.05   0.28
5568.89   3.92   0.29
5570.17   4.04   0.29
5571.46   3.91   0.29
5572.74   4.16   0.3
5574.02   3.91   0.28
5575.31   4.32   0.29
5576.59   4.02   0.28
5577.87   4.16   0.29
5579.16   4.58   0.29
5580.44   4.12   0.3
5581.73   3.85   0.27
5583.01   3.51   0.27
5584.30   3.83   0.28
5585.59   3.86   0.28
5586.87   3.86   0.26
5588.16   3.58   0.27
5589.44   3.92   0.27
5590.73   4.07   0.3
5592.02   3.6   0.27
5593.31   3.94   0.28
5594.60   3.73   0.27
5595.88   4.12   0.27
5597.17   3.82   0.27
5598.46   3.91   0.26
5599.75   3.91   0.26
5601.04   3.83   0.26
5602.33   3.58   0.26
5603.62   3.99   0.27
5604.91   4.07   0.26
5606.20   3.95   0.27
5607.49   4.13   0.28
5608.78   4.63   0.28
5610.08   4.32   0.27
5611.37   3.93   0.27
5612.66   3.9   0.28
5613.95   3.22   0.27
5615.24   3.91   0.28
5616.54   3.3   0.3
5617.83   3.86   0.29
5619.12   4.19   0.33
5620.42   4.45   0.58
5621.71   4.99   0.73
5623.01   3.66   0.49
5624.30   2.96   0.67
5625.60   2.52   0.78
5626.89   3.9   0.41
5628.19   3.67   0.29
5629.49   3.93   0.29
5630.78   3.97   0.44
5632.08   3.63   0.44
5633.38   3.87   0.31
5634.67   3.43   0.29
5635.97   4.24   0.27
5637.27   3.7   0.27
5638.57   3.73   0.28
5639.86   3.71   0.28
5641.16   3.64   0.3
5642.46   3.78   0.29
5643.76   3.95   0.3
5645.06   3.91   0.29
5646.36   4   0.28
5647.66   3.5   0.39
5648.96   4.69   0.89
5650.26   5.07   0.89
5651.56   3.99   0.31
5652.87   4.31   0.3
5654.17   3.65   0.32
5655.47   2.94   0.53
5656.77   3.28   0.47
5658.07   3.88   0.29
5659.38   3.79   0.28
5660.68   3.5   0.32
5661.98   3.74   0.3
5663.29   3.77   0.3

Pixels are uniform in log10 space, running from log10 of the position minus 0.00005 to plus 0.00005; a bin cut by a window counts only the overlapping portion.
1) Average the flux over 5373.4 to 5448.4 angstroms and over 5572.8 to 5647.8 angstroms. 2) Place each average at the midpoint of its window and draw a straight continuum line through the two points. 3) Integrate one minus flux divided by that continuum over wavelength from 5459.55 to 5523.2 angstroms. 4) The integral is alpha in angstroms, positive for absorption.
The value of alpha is 2.0 angstroms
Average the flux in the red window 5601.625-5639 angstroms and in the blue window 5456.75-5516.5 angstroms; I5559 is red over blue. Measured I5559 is 1.03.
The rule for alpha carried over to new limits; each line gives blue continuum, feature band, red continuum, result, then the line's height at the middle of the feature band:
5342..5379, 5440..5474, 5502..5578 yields 0.9 angstroms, 3.96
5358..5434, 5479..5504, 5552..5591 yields 1.6 angstroms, 3.95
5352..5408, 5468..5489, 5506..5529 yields 1.5 angstroms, 3.9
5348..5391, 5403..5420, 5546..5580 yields 0.4 angstroms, 4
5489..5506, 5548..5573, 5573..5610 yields -0.8 angstroms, 3.9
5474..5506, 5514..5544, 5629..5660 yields -2.5 angstroms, 3.72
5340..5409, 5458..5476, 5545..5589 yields 0.6 angstroms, 3.94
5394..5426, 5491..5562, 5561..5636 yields -1.0 angstroms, 3.88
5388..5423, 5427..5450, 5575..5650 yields -0.5 angstroms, 3.84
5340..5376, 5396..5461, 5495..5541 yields 0.9 angstroms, 3.93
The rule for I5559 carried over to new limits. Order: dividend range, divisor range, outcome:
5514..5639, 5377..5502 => 1.03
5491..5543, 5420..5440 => 0.99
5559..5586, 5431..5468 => 1.03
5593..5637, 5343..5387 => 0.98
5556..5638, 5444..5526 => 1.04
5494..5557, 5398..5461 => 1.02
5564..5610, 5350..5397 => 1.01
